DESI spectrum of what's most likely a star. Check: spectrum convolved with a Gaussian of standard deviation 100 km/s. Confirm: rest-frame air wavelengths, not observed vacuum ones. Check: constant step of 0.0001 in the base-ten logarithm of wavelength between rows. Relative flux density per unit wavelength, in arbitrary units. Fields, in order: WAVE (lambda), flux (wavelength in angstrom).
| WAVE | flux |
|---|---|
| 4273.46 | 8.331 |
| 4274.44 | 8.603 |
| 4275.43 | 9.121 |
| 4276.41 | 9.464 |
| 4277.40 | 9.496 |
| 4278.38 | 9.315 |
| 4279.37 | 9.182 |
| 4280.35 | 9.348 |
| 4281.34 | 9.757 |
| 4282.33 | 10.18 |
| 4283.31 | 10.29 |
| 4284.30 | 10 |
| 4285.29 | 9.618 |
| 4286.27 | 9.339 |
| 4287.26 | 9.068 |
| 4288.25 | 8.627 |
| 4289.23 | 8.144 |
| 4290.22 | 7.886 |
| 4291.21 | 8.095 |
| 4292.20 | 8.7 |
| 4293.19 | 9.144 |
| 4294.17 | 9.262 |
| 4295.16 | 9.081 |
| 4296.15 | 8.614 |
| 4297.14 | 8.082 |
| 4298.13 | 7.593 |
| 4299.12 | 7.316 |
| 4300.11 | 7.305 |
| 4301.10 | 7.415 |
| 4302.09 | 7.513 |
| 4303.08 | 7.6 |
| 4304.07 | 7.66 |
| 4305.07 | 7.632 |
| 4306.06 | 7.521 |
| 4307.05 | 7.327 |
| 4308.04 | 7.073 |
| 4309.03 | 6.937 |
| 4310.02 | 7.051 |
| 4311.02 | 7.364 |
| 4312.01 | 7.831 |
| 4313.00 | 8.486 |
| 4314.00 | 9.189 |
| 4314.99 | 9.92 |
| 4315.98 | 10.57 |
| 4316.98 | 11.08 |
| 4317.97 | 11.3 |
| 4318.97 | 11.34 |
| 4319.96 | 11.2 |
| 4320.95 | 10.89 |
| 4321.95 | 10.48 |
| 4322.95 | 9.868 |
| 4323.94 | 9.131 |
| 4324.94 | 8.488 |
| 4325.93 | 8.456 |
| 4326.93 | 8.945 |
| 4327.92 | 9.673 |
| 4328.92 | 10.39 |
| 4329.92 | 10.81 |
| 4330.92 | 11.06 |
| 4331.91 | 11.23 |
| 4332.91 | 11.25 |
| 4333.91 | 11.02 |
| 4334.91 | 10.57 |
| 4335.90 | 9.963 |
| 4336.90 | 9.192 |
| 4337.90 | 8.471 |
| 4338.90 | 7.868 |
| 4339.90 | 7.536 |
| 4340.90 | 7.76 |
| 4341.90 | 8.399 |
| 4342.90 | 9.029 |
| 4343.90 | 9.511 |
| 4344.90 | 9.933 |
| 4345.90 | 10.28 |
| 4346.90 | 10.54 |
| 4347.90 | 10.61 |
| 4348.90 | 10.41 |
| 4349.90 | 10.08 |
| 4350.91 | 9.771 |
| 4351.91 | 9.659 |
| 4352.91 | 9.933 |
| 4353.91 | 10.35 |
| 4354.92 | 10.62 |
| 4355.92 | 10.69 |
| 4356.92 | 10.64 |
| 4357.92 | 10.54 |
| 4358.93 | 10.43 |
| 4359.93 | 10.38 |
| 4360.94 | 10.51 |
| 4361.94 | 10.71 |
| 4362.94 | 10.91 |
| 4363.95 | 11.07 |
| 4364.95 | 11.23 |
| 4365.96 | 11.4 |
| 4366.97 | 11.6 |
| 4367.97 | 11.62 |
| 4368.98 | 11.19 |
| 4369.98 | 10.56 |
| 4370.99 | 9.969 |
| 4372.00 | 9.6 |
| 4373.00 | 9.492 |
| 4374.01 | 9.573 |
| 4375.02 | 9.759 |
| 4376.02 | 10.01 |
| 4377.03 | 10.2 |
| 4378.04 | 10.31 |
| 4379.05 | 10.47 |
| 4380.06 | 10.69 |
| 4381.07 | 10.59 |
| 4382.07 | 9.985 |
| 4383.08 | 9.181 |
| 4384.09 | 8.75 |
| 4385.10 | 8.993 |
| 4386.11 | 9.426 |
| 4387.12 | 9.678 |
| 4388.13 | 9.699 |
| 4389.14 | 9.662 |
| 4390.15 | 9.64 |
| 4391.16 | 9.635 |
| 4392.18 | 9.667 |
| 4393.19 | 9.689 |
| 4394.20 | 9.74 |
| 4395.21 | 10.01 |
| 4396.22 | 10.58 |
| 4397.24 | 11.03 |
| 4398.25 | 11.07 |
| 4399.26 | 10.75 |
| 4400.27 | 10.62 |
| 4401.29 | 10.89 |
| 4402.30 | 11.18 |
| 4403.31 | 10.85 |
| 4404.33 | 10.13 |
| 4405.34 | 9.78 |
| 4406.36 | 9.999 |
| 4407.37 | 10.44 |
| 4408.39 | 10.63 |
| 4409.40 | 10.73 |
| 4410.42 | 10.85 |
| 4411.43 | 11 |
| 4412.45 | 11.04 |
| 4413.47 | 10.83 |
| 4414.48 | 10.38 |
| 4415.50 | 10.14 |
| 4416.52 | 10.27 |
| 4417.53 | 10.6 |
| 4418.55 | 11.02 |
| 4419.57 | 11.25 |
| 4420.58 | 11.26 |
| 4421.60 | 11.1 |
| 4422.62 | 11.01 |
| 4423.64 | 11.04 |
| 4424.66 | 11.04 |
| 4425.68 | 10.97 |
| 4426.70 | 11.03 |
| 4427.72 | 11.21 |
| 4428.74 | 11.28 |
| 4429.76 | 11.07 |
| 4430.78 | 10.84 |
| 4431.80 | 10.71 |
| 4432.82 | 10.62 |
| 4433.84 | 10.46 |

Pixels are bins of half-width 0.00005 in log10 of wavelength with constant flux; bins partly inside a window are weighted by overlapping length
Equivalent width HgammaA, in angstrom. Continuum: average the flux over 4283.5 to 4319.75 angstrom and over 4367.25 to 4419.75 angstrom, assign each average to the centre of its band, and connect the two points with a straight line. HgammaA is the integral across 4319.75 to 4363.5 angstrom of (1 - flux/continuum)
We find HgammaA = -3.1 angstrom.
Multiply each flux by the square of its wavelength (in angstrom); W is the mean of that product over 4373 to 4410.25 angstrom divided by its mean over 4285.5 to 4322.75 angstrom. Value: 1.2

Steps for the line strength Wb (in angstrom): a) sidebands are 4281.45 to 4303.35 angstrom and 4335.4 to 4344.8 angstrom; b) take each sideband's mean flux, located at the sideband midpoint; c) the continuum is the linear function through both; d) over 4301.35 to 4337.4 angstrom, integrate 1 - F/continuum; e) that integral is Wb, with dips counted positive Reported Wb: -2.7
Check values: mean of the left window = 8.62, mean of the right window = 8.7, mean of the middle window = 9.32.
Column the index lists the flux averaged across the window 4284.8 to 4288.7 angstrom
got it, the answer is 9.17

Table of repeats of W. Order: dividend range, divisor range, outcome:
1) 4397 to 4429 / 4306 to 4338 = 1.18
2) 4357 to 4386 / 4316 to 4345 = 1.07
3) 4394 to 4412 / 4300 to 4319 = 1.32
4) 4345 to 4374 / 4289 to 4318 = 1.31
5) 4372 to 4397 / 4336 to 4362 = 1.02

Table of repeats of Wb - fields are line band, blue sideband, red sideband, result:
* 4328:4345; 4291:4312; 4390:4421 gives -1.8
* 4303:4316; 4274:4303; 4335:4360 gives 1.7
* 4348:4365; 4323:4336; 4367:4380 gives -0.4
